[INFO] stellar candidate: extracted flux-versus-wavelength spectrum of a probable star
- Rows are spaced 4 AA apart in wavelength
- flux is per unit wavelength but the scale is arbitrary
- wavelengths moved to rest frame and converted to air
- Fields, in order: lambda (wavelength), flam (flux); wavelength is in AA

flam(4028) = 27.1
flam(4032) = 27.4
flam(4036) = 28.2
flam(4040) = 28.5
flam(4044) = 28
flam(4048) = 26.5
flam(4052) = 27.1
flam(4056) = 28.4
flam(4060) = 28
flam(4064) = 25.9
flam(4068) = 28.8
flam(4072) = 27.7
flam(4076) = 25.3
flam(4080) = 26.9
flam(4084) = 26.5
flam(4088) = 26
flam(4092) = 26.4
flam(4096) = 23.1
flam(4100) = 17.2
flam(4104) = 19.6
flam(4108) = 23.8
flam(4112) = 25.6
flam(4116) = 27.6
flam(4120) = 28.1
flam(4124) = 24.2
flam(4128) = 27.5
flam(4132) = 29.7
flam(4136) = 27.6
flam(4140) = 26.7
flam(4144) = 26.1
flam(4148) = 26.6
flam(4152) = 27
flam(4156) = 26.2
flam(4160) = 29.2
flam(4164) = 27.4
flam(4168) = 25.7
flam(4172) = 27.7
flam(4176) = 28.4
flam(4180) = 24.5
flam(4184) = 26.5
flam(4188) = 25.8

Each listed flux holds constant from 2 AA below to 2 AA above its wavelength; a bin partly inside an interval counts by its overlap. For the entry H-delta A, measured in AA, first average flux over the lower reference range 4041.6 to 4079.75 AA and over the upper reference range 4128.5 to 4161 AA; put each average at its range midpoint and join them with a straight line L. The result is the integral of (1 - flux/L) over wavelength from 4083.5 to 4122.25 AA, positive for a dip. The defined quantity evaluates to 4.3 AA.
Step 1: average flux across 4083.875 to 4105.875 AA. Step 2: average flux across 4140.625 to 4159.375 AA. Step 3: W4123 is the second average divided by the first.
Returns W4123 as 1.17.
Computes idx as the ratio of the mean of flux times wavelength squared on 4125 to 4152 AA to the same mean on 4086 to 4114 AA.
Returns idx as 1.2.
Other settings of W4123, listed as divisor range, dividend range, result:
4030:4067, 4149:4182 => 0.98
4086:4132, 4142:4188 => 1.09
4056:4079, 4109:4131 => 0.98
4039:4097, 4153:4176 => 1.02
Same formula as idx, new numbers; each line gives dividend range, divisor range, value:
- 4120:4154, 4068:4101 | 1.09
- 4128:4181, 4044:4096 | 1.06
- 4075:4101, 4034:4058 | 0.91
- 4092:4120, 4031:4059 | 0.87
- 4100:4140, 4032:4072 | 0.95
